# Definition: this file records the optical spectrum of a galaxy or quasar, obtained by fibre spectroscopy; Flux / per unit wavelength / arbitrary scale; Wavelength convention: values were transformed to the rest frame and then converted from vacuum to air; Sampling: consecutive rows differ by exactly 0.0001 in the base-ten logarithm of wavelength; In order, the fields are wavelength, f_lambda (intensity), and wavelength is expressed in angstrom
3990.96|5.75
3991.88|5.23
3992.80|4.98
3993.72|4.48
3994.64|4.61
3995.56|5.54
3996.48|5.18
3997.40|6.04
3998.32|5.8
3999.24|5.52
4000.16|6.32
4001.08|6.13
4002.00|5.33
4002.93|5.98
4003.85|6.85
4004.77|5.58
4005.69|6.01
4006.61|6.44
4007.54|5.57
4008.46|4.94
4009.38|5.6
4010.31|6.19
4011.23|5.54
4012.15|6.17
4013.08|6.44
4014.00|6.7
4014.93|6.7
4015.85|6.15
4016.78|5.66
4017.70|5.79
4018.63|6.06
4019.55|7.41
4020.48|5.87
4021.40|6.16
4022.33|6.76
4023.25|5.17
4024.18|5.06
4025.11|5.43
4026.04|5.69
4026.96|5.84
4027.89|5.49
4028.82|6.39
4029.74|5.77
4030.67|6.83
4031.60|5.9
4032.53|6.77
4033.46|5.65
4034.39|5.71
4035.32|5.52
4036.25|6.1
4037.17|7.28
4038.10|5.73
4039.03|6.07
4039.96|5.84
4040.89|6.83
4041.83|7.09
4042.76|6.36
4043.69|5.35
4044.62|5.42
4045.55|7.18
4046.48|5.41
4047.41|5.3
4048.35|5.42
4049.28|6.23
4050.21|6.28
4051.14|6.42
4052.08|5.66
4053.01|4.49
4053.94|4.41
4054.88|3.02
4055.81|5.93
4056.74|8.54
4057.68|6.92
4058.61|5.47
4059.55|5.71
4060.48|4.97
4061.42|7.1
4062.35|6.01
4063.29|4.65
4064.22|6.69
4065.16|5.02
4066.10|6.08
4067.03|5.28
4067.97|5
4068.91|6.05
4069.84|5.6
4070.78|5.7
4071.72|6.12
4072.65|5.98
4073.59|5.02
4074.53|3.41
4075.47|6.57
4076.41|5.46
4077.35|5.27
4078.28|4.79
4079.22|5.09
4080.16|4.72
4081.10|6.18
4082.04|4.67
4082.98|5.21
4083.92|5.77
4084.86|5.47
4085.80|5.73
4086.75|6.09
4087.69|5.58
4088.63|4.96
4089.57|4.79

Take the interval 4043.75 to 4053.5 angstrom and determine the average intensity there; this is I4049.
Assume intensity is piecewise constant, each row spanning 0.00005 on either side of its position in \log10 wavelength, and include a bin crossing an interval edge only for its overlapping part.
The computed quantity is 5.76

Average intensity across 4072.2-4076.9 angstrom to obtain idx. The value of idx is 5.28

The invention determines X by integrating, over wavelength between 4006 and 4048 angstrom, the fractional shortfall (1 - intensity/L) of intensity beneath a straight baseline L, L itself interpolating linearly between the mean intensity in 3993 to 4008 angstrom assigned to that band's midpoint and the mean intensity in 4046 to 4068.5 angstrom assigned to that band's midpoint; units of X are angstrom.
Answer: -2.5 angstrom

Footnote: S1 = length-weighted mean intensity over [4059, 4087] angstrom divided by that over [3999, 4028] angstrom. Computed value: 0.9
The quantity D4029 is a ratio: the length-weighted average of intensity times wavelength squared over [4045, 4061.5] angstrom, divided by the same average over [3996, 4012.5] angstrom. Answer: 1.0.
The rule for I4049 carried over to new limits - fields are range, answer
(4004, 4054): 5.98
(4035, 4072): 5.86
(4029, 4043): 6.23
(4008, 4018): 5.99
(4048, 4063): 5.78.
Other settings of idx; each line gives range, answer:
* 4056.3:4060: 6.64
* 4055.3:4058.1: 7.07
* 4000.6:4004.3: 6.07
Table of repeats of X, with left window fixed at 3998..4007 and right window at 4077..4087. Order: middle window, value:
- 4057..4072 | -0.86 angstrom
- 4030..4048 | -1.31 angstrom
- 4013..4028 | -0.44 angstrom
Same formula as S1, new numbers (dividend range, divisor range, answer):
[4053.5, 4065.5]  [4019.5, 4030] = 0.98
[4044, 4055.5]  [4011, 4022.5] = 0.87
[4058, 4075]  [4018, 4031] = 0.93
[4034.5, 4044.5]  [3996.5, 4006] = 1.04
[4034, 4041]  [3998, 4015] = 1.02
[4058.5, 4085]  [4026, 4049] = 0.91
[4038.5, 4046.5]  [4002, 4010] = 1.06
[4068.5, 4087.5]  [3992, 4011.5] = 0.97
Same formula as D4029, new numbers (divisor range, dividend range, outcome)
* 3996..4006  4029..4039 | 1.06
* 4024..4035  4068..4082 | 0.94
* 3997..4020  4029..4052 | 1.03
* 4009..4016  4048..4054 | 0.93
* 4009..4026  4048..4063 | 0.97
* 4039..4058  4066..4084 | 0.92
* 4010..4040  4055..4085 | 0.95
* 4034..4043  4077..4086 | 0.86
